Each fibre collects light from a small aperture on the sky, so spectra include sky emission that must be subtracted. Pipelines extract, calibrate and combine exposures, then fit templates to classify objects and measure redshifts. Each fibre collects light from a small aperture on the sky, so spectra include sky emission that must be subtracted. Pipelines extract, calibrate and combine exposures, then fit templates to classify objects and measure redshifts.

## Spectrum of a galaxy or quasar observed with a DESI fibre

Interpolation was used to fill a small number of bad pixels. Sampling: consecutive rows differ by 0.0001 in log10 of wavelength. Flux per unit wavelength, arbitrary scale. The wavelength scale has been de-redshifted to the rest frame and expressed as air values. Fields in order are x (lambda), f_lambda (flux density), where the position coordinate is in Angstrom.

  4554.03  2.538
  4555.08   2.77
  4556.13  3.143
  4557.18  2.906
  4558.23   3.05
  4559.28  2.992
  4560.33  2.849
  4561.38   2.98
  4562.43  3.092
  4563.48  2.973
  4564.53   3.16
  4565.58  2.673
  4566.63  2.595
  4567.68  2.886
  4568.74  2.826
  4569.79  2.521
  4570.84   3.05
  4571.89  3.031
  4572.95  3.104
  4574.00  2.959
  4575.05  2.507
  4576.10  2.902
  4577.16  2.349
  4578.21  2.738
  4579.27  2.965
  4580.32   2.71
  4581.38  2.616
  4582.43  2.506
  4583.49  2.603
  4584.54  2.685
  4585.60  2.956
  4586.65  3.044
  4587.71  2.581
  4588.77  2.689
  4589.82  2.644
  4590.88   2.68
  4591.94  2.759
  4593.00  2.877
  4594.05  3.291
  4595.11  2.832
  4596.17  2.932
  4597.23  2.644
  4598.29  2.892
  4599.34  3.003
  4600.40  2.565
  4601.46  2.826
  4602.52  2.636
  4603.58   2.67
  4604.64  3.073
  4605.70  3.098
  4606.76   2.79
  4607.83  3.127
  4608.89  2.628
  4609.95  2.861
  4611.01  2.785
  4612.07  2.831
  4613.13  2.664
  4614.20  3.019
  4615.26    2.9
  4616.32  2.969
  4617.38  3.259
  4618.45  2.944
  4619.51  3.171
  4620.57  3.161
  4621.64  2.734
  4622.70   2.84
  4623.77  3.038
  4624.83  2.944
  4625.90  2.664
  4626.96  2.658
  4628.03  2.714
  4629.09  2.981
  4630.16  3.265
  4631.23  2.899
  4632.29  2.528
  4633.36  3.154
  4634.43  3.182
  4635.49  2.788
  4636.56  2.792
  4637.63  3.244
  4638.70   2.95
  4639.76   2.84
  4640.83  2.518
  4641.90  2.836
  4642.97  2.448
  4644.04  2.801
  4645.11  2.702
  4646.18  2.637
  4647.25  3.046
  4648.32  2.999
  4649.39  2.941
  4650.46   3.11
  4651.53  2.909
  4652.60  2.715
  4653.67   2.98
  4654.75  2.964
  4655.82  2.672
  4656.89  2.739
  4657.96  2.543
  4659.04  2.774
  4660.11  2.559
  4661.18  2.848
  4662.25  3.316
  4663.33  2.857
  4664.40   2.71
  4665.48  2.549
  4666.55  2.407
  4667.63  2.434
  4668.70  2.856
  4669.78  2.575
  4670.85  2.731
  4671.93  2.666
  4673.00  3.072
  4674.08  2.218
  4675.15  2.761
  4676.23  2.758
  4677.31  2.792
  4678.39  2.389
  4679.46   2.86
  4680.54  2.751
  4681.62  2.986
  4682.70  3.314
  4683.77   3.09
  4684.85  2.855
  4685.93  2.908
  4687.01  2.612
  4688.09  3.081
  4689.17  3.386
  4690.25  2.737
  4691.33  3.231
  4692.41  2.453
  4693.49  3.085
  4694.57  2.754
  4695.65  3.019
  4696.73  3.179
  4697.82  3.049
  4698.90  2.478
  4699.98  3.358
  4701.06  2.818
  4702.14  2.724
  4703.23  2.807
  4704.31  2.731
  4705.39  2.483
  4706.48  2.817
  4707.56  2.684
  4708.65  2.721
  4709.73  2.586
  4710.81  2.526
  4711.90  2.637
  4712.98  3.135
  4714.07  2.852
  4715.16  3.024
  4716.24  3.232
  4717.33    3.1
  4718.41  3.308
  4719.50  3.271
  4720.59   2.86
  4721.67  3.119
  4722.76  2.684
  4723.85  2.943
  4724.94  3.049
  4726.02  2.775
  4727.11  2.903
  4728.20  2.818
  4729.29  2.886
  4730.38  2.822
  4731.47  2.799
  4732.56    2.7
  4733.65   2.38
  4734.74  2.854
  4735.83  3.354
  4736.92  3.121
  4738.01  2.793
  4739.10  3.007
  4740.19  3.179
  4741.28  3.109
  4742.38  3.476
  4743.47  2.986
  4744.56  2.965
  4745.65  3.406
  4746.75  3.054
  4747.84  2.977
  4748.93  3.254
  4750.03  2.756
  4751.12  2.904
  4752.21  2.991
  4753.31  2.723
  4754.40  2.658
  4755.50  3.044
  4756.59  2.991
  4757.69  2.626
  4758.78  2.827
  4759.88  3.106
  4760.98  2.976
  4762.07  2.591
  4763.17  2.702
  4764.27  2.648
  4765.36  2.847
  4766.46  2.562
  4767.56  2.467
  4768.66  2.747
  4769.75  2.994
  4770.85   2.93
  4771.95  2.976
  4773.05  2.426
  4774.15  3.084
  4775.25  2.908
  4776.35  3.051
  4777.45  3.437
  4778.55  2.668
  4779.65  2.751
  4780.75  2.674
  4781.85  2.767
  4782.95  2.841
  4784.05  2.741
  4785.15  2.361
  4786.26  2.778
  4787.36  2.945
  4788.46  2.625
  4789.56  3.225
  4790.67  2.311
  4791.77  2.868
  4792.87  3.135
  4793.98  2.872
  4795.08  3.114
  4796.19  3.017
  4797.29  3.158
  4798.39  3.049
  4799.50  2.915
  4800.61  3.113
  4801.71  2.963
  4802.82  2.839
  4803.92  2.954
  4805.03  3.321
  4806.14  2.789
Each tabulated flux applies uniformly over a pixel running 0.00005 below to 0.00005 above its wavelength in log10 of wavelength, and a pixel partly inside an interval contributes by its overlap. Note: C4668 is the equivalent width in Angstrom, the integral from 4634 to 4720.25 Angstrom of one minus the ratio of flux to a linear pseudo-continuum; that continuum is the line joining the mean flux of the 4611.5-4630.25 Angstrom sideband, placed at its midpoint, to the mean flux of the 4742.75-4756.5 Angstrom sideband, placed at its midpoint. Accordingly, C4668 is 3.2 Angstrom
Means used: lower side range 2.92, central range 2.84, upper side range 2.98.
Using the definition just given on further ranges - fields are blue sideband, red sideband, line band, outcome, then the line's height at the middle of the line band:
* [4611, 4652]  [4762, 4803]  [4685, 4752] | -1.45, 2.87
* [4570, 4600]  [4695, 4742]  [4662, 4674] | 0.65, 2.86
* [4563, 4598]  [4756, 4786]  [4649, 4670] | 0.19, 2.8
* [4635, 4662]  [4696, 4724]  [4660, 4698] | 0.32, 2.85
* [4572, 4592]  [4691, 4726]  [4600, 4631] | -1.22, 2.78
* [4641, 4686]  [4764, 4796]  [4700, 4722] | -0.64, 2.8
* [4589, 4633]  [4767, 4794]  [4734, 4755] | -1.41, 2.83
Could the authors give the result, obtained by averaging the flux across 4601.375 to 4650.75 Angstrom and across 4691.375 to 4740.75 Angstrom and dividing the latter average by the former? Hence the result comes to 1.0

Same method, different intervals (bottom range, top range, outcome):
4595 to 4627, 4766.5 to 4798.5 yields 0.99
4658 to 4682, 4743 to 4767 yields 1.06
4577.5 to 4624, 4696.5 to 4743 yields 1.02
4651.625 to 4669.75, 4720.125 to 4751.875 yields 1.08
